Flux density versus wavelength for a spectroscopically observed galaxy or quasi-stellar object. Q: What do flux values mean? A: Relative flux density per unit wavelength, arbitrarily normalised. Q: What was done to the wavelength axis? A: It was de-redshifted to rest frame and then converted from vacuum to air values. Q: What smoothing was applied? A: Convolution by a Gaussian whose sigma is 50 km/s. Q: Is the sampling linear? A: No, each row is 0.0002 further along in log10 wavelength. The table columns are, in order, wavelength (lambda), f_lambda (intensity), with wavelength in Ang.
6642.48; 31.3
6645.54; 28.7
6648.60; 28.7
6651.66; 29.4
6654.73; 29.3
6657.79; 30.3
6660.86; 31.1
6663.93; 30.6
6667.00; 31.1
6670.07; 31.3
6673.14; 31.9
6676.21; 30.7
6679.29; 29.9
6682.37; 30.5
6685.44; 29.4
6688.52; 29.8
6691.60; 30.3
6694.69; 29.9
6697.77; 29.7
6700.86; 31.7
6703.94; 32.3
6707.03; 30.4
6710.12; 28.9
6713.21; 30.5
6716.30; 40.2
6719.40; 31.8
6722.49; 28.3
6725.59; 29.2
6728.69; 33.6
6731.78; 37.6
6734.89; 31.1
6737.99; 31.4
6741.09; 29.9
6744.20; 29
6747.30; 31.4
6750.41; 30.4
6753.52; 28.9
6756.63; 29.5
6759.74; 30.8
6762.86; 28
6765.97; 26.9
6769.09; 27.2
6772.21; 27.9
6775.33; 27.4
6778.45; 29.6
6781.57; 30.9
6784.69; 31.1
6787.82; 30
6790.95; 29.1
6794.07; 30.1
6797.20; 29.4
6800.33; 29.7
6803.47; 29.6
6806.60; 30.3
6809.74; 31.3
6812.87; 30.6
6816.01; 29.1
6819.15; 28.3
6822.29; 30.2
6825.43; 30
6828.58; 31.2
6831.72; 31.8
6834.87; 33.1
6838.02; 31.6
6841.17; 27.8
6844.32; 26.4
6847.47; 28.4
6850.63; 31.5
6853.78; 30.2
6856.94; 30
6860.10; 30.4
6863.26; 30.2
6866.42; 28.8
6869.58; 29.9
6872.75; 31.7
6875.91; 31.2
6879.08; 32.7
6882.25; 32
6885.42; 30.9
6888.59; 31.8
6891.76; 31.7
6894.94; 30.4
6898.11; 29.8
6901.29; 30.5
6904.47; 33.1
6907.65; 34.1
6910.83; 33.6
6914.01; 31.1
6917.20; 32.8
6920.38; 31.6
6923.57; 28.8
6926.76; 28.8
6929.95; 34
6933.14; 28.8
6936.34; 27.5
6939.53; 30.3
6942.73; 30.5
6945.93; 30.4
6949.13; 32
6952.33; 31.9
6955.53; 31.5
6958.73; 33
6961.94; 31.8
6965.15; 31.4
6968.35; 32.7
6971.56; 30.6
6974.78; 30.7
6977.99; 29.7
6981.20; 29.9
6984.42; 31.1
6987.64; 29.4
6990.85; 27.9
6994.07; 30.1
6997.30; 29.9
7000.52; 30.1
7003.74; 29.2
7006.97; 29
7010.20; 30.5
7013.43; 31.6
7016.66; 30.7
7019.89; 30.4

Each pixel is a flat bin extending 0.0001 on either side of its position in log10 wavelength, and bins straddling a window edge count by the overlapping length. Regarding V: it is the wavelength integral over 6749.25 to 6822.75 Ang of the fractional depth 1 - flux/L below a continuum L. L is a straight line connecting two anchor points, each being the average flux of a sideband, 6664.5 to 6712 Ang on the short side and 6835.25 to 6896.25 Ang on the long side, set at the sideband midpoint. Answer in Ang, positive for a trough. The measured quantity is 2.6 Ang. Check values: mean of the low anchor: 30.5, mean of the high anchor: 30.5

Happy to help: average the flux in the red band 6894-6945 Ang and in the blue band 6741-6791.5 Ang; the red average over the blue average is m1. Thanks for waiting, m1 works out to 1.06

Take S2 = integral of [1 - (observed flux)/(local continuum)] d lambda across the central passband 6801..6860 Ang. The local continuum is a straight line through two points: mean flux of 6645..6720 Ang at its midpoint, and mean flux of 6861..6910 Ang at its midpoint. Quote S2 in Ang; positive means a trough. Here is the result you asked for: 2.0 Ang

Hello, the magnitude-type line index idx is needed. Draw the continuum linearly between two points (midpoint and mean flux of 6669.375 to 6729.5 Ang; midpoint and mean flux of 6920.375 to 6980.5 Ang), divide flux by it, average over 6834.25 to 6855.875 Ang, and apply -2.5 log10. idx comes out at 0.04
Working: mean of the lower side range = 31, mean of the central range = 29.7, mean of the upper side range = 30.8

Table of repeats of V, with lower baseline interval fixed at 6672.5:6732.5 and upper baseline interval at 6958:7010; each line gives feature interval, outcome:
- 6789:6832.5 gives 1.2 Ang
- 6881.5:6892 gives -0.3 Ang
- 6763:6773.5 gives 1.2 Ang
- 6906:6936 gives -0.8 Ang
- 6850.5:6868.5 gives 0.4 Ang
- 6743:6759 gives 0.6 Ang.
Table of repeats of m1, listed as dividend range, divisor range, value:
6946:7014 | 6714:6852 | 1.01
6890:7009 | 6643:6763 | 1.00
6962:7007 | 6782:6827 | 1.01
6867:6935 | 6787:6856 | 1.05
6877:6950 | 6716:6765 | 1.00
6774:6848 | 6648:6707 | 0.98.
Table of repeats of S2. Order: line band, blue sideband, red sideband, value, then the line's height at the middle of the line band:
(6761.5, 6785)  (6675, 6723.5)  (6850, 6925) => 1.9 Ang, 31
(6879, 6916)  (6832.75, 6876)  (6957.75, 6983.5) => -1.6 Ang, 30.5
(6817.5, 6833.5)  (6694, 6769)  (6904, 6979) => 0.4 Ang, 31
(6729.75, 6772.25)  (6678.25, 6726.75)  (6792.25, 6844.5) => 0.6 Ang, 30.5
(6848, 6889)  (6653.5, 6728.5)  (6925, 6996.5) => -0.1 Ang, 30.7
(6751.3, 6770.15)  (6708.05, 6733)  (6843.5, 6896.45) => 1.9 Ang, 31.9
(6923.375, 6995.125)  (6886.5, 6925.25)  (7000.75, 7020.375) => 0.7 Ang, 30.9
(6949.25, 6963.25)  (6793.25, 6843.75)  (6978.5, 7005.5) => -1.1 Ang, 29.8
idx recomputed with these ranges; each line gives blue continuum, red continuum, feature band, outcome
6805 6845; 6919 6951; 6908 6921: -0.08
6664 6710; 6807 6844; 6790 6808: 0.02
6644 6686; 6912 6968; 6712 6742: -0.07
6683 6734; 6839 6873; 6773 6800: 0.03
